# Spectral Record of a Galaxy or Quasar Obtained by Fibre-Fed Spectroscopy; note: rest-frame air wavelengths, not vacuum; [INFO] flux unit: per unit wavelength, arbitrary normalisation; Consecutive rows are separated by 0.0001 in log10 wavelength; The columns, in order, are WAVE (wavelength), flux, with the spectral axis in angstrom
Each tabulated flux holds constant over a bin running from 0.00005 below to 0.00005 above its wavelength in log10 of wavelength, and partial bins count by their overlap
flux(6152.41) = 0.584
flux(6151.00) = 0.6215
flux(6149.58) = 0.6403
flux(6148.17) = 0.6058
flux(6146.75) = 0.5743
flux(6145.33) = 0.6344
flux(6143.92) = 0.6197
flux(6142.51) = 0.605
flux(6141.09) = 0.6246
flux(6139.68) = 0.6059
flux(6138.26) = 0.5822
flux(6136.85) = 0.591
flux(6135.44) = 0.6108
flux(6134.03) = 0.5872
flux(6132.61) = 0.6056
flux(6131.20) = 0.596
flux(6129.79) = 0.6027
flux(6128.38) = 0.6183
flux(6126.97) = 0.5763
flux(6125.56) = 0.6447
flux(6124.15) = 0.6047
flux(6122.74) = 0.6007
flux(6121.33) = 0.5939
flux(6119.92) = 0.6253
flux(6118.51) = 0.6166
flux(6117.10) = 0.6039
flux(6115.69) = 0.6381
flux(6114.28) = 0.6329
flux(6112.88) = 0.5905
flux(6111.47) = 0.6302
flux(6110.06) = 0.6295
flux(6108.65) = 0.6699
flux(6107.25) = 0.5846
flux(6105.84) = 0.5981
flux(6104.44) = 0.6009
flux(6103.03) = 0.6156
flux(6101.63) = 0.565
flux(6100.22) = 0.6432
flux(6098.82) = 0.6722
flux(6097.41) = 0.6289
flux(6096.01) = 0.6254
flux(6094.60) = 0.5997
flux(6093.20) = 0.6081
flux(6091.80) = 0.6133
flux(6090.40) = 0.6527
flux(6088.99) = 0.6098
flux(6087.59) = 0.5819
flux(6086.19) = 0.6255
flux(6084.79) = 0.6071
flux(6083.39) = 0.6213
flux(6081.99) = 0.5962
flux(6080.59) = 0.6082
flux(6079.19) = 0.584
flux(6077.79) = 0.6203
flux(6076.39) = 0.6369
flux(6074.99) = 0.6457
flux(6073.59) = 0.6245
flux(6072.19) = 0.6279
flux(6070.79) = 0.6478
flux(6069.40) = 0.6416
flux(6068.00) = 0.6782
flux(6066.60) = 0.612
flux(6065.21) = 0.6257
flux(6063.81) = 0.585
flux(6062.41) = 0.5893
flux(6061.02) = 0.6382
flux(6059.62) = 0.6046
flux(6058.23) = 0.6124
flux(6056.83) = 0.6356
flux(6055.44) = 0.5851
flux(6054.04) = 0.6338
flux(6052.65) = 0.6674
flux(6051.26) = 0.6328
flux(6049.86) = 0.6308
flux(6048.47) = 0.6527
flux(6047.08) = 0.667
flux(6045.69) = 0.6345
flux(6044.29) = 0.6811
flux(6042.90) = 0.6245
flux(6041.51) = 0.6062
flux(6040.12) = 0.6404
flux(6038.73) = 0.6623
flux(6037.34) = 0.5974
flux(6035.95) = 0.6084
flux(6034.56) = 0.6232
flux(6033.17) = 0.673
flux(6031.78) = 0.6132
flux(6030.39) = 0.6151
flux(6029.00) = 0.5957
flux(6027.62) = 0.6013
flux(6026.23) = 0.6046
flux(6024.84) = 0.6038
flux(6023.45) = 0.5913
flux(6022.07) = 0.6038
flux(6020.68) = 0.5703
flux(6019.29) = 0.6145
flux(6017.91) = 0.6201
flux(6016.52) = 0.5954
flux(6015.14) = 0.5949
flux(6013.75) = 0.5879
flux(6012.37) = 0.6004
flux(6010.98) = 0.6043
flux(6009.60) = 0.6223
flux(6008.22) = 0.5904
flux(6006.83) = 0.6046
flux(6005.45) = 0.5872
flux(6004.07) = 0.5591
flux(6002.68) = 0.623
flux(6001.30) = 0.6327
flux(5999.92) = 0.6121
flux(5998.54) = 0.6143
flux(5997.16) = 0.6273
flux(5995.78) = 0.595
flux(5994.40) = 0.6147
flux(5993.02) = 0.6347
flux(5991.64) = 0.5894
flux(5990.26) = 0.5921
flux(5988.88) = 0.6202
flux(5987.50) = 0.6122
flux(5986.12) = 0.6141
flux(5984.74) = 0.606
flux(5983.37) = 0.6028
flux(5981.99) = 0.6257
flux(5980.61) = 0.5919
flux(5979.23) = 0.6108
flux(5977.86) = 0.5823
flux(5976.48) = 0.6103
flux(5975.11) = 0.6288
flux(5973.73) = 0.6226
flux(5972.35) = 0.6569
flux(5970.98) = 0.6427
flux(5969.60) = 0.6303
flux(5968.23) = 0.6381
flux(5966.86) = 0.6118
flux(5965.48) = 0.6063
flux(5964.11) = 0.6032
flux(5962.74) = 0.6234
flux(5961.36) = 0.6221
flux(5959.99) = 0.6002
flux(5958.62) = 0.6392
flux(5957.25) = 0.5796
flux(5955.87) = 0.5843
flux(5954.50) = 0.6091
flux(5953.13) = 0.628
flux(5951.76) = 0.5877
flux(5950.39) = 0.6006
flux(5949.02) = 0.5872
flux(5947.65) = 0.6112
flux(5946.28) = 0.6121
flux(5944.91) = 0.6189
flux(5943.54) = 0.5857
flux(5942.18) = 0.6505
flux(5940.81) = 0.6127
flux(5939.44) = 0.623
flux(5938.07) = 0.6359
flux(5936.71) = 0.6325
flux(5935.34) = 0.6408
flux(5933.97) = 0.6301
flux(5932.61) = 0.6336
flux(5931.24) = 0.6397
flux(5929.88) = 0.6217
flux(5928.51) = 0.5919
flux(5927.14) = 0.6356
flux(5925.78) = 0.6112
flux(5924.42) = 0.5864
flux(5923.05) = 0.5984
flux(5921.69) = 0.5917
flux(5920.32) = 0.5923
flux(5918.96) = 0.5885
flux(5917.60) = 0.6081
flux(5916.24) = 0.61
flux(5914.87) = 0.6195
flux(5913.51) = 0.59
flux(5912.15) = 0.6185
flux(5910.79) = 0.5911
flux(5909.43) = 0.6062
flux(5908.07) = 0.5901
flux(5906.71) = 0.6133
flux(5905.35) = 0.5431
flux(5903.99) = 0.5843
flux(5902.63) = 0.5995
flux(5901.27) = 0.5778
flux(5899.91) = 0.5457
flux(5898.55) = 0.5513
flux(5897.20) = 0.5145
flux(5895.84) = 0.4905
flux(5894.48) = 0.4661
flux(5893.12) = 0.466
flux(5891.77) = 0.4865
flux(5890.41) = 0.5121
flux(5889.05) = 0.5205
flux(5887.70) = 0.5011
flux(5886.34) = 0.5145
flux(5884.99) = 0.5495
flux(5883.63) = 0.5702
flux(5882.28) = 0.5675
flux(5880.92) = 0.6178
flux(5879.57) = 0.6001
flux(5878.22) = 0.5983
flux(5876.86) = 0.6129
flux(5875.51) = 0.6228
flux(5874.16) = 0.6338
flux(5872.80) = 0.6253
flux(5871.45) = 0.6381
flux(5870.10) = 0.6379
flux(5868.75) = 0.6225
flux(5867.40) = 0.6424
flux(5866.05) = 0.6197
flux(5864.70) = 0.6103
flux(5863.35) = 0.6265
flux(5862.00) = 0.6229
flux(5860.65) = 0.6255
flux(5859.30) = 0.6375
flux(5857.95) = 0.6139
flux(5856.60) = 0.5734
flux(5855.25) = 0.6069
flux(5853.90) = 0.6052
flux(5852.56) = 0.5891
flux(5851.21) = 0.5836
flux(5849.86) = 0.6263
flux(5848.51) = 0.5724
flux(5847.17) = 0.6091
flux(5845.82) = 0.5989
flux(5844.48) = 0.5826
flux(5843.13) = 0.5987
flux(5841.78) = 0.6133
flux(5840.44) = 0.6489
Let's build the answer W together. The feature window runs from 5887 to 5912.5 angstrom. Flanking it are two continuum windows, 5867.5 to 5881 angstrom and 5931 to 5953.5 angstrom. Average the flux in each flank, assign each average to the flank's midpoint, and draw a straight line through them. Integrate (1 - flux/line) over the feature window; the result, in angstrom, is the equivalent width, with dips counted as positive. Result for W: 3.1 angstrom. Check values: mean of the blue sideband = 0.622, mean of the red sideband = 0.619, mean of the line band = 0.545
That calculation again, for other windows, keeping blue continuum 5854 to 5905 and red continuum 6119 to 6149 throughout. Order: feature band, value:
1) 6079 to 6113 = -0.8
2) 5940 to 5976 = -1.7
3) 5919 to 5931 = -0.4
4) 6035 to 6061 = -1.6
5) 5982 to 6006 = -0.7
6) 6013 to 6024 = -0.1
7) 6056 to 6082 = -1.0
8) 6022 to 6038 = -0.5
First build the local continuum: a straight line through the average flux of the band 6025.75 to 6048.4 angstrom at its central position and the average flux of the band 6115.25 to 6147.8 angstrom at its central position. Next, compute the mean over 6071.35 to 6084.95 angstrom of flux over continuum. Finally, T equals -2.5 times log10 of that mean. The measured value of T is 0.00 mag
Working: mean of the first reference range 0.629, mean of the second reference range 0.607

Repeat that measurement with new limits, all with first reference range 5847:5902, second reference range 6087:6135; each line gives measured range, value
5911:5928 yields -0.03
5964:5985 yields -0.04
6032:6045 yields -0.05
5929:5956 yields -0.05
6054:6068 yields -0.01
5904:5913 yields -0.01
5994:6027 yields -0.01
